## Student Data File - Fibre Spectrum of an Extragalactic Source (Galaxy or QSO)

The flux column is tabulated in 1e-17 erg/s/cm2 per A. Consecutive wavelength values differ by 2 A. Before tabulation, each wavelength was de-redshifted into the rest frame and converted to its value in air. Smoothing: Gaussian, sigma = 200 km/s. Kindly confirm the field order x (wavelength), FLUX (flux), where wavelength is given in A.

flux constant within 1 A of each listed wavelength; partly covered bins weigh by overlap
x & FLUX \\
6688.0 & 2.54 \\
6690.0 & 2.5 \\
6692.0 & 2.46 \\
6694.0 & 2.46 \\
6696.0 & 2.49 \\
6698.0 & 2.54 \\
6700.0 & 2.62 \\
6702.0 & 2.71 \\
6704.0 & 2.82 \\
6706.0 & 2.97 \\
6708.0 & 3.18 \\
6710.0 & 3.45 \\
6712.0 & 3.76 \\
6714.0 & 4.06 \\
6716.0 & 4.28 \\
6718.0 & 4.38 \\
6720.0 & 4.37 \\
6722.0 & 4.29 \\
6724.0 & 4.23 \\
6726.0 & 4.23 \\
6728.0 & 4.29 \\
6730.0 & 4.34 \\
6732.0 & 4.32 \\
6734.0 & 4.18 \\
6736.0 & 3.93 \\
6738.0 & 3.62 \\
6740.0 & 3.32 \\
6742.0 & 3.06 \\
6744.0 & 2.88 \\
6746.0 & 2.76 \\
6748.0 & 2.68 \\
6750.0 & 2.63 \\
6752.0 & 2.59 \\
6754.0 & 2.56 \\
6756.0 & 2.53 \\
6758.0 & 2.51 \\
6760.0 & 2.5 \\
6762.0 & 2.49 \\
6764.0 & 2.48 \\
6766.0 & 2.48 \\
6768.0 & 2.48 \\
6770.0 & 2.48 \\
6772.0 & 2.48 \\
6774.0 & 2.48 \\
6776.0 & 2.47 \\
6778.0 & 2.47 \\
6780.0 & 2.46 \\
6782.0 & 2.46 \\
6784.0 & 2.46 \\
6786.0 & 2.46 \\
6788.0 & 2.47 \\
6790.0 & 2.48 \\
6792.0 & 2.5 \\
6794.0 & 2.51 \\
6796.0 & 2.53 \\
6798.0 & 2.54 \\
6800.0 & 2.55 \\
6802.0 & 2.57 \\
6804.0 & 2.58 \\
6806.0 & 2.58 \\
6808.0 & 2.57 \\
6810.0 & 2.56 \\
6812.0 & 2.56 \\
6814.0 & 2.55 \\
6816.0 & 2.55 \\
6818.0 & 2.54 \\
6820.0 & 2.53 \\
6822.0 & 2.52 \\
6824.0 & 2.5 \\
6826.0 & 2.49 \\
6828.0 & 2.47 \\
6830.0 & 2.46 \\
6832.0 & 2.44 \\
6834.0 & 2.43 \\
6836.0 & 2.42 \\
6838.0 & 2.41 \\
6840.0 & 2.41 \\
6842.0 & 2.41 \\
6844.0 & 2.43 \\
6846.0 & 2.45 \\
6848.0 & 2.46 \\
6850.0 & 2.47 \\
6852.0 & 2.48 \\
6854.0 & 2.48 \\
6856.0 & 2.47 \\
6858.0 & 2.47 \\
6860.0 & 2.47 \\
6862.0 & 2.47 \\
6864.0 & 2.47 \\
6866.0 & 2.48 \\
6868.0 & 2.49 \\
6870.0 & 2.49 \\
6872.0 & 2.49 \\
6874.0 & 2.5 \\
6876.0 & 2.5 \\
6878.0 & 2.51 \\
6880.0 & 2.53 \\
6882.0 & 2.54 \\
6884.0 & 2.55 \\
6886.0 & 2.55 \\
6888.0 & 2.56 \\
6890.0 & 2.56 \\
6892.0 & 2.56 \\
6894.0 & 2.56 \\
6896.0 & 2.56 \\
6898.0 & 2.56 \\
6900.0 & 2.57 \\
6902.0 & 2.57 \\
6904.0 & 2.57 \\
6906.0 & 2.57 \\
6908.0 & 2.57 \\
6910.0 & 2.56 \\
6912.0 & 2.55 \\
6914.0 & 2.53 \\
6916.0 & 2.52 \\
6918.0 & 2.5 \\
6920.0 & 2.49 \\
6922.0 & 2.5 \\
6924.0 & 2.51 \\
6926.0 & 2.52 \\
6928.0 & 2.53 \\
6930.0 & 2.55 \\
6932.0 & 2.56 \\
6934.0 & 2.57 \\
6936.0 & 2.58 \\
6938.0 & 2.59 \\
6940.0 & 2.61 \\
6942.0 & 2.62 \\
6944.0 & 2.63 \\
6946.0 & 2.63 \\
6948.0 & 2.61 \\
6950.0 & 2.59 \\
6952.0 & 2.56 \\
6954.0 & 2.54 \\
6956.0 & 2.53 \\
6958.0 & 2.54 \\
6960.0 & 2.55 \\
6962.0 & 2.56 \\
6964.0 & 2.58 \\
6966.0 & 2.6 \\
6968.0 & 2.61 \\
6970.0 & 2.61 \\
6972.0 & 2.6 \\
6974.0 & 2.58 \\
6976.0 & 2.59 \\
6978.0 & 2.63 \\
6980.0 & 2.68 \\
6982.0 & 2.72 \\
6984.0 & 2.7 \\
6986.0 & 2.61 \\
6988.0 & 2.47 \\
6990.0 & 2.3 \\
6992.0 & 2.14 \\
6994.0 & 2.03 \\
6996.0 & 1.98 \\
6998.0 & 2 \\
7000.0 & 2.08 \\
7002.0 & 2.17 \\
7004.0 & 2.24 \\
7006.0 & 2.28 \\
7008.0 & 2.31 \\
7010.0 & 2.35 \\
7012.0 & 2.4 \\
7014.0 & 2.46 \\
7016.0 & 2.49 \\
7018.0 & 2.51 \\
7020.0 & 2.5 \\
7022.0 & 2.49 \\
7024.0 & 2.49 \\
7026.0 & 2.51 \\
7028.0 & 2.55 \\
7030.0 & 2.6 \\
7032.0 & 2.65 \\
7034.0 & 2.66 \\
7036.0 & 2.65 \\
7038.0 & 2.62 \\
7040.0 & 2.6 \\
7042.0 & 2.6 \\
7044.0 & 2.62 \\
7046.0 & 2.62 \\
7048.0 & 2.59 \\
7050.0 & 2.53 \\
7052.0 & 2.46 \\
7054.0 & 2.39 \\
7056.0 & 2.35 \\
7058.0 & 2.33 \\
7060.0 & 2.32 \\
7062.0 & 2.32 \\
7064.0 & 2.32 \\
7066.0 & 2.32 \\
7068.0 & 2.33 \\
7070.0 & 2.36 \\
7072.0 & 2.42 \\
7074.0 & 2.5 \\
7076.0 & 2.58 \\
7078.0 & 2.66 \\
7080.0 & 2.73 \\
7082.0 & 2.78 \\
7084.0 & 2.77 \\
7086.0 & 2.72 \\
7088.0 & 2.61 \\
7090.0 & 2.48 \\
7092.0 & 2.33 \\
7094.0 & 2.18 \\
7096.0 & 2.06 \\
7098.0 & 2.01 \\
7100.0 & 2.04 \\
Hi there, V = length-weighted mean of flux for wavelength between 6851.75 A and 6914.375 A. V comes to 2.53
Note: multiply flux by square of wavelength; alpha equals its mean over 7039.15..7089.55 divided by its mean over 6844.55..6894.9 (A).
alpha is 1.06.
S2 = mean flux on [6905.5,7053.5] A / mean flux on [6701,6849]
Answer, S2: 0.9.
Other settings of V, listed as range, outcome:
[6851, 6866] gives 2.47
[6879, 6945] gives 2.55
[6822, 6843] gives 2.45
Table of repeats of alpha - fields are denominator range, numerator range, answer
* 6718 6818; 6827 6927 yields 0.89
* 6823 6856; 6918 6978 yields 1.08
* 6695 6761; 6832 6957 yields 0.79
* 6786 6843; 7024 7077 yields 1.07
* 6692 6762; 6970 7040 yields 0.80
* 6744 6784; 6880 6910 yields 1.05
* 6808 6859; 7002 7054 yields 1.07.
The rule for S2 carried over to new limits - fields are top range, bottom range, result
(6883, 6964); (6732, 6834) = 0.96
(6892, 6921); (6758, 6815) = 1.02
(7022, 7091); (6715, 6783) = 0.80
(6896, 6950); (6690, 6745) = 0.73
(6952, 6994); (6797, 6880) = 1.02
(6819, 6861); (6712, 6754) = 0.67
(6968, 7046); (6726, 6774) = 0.81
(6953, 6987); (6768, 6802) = 1.05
